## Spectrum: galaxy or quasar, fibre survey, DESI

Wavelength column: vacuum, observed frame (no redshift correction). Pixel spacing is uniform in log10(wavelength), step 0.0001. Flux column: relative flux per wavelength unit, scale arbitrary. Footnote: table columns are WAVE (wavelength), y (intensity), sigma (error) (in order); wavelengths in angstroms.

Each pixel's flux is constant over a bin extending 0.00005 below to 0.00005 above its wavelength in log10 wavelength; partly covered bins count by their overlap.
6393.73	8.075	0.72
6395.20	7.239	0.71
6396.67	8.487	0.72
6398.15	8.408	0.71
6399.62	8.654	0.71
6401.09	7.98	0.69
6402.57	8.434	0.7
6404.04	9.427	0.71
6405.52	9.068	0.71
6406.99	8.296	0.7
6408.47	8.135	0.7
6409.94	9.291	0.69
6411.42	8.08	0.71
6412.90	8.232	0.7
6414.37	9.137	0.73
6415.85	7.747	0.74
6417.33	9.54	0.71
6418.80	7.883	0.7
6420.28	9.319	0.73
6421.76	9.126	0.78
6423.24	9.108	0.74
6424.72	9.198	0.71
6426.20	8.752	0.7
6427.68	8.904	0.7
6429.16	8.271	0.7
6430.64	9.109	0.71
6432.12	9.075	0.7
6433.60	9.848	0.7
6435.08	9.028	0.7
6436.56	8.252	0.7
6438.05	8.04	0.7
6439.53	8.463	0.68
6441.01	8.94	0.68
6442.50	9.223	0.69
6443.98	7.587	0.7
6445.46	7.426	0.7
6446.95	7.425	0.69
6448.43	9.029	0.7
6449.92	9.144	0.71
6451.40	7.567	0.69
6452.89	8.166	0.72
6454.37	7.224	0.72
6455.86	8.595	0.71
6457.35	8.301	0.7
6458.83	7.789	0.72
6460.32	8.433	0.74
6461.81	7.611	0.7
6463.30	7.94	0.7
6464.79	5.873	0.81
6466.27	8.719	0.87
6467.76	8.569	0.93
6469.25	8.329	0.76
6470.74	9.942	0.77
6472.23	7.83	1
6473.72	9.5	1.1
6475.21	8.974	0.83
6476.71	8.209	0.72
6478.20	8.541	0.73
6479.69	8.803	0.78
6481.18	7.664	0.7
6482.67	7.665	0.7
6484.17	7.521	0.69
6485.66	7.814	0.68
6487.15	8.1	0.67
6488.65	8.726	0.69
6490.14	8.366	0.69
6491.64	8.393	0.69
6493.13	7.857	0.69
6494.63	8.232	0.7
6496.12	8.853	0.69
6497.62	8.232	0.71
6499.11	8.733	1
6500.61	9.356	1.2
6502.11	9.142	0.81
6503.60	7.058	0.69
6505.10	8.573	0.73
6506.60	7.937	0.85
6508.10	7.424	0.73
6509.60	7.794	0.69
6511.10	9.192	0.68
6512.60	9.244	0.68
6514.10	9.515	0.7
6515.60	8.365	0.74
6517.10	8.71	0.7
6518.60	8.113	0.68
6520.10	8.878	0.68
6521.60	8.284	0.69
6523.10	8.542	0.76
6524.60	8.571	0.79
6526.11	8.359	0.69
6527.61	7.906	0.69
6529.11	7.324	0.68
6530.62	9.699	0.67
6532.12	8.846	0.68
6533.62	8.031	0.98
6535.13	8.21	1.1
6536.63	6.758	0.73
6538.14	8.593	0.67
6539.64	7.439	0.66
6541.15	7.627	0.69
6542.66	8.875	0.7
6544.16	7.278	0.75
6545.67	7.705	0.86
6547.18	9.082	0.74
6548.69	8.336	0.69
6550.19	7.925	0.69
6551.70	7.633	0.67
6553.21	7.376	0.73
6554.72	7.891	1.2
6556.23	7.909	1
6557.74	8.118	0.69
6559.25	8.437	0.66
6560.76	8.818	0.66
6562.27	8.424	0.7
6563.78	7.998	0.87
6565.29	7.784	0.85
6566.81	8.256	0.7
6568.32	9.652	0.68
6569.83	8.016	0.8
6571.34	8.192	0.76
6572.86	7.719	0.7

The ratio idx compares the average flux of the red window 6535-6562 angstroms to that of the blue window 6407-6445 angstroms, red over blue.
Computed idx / 0.92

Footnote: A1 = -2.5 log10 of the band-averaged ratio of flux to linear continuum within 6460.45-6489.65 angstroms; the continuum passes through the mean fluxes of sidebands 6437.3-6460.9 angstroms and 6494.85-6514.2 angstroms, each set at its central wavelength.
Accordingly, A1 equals 0.01 mag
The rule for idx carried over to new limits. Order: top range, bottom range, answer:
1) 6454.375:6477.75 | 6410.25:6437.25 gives 0.94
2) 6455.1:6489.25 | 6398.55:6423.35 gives 0.95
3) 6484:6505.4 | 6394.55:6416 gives 0.99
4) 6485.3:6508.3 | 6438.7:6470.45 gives 1.02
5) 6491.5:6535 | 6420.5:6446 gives 0.97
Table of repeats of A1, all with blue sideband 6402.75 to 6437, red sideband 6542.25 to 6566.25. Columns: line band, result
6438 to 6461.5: 0.058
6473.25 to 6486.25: 0.028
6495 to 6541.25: -0.011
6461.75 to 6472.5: 0.054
